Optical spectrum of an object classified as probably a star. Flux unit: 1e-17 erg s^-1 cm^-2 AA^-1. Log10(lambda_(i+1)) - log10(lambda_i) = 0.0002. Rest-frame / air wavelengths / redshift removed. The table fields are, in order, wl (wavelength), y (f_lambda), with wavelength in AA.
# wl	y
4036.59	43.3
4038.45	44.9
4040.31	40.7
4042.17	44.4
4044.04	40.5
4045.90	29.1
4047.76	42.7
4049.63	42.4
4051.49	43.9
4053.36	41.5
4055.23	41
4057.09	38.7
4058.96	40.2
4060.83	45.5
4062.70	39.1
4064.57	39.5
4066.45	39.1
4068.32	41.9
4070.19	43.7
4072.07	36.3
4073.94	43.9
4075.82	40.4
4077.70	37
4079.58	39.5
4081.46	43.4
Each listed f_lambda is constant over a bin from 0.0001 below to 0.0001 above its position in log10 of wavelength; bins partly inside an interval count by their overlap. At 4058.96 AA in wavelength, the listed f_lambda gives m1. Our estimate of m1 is 40.2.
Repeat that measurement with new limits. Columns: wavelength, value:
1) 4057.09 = 38.7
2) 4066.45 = 39.1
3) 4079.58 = 39.5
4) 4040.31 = 40.7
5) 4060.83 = 45.5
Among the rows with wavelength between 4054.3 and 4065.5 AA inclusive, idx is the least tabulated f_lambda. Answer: 38.7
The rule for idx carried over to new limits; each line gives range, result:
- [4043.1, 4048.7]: 29.1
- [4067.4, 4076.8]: 36.3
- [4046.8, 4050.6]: 42.4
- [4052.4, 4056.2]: 41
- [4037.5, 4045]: 40.5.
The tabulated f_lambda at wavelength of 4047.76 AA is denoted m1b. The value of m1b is 42.7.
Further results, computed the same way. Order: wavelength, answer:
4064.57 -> 39.5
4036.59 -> 43.3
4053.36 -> 41.5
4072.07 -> 36.3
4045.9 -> 29.1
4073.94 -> 43.9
